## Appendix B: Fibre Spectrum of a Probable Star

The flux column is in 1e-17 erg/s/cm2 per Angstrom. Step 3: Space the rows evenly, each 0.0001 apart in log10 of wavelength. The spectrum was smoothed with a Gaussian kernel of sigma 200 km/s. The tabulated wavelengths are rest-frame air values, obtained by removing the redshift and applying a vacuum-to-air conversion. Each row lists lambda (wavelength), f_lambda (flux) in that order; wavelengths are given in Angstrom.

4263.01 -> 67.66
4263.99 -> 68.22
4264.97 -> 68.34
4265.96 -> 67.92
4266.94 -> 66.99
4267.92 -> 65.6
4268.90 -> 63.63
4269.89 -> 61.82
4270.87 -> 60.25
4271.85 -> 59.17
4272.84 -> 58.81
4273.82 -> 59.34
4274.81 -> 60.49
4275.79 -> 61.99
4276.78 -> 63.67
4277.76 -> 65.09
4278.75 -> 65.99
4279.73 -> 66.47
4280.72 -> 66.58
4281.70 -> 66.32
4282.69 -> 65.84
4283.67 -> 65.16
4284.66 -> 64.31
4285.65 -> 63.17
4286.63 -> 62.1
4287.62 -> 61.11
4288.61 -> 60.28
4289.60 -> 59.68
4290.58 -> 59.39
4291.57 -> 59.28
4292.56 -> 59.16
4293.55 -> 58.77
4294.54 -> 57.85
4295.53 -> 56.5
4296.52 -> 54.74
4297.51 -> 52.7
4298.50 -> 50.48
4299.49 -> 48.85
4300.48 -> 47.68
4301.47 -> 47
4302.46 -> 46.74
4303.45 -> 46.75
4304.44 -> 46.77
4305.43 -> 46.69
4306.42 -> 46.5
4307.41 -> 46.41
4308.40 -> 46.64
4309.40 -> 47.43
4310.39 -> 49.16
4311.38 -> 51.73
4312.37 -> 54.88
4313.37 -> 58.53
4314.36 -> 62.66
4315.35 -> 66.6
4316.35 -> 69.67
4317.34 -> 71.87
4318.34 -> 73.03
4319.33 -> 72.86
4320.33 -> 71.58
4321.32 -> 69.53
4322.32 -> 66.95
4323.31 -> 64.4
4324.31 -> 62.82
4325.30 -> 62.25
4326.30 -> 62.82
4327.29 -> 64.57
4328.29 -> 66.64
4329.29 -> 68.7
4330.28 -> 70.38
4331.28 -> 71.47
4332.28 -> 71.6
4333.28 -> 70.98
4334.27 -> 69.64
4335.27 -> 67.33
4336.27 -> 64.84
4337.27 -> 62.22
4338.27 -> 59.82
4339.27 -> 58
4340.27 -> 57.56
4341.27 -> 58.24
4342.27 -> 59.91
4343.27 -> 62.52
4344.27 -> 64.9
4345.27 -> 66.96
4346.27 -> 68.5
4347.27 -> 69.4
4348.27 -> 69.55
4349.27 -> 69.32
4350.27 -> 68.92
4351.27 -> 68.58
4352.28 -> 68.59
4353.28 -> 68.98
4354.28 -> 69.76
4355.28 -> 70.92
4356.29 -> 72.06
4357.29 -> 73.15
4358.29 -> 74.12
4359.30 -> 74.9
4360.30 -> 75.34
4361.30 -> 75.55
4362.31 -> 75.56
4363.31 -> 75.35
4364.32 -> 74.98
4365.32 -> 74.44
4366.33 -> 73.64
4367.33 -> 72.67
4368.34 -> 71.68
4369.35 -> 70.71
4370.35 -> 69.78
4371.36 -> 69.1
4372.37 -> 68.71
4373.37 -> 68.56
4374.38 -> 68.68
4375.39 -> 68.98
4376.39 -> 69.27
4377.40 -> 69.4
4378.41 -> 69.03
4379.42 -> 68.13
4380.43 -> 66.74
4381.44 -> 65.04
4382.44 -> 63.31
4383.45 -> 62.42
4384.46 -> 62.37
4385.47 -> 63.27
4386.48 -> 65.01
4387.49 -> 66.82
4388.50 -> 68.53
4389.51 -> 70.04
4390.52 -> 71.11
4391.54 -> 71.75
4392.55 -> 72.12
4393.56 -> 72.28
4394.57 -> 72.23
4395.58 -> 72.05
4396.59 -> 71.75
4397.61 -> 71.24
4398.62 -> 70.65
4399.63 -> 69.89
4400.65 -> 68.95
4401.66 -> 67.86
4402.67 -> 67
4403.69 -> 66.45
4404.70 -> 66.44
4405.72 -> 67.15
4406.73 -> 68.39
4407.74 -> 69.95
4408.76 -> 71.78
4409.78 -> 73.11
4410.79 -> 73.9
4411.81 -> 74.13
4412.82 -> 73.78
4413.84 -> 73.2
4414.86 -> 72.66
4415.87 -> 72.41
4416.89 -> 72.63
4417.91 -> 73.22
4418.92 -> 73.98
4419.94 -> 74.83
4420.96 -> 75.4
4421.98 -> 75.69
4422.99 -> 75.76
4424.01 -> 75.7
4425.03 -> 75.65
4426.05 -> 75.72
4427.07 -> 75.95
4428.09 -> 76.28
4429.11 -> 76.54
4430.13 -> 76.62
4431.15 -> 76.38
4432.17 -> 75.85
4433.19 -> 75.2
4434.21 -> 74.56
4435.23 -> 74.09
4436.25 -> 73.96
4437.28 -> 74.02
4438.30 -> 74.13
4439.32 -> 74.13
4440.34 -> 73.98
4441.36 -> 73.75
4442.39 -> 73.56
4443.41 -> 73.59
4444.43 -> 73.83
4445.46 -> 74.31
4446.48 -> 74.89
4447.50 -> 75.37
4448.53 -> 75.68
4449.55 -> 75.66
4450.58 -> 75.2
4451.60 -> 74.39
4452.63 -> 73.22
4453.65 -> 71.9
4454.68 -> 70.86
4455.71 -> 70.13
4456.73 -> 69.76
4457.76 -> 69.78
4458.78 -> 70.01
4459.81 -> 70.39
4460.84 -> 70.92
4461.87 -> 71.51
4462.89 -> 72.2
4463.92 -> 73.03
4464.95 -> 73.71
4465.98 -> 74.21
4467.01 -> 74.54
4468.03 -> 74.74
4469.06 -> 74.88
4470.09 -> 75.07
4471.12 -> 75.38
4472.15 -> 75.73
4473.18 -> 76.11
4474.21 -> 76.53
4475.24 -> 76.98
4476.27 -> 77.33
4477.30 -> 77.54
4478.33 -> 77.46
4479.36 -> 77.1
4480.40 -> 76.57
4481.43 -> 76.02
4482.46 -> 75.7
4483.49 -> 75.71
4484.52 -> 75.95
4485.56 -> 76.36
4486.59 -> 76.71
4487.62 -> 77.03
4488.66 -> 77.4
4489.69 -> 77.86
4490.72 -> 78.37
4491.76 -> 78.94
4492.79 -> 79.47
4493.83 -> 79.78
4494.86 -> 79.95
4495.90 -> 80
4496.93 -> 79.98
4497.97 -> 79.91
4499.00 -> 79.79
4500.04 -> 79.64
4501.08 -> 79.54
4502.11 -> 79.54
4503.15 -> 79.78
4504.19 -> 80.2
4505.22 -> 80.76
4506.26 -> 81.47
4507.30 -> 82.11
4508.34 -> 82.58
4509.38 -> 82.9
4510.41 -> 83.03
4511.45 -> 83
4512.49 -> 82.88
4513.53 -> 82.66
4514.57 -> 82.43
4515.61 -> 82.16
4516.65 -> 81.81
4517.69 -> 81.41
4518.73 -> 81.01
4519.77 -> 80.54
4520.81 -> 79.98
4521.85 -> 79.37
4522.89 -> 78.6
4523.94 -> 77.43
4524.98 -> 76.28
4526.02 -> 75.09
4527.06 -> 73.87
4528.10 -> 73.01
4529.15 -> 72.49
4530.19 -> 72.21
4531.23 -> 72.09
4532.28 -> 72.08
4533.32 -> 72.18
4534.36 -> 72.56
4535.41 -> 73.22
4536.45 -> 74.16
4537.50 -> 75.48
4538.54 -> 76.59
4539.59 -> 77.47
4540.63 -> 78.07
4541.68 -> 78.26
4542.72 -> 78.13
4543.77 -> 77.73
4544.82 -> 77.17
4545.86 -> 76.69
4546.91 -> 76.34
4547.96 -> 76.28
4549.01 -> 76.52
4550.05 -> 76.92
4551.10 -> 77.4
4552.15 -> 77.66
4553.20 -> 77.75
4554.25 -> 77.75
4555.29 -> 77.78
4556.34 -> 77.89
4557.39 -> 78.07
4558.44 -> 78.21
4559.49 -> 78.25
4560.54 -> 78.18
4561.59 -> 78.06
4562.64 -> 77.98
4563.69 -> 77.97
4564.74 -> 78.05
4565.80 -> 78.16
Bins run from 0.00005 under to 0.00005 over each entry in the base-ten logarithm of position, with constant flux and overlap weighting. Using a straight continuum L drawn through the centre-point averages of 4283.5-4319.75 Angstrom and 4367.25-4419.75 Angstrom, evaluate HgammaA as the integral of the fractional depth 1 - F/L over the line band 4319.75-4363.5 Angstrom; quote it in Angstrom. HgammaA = -3.95 Angstrom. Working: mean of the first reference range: 56.5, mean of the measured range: 67.8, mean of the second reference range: 69.6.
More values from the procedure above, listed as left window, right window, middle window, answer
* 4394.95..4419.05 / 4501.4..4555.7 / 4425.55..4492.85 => -0.8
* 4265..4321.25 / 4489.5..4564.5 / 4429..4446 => -0.9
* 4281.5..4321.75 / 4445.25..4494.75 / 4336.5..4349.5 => -0.3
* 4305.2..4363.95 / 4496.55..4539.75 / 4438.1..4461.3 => 0.2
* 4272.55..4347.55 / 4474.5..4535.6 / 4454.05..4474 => 0.5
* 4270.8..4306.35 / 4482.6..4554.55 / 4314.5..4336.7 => -2.5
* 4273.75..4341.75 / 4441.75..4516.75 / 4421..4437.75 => -0.8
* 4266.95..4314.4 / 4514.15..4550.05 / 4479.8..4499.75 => -1.3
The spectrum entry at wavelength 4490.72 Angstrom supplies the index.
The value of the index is 78.37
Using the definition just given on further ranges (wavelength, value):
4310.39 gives 49.16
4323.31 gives 64.4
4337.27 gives 62.22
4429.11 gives 76.54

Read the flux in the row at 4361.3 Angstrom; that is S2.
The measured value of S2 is 75.55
